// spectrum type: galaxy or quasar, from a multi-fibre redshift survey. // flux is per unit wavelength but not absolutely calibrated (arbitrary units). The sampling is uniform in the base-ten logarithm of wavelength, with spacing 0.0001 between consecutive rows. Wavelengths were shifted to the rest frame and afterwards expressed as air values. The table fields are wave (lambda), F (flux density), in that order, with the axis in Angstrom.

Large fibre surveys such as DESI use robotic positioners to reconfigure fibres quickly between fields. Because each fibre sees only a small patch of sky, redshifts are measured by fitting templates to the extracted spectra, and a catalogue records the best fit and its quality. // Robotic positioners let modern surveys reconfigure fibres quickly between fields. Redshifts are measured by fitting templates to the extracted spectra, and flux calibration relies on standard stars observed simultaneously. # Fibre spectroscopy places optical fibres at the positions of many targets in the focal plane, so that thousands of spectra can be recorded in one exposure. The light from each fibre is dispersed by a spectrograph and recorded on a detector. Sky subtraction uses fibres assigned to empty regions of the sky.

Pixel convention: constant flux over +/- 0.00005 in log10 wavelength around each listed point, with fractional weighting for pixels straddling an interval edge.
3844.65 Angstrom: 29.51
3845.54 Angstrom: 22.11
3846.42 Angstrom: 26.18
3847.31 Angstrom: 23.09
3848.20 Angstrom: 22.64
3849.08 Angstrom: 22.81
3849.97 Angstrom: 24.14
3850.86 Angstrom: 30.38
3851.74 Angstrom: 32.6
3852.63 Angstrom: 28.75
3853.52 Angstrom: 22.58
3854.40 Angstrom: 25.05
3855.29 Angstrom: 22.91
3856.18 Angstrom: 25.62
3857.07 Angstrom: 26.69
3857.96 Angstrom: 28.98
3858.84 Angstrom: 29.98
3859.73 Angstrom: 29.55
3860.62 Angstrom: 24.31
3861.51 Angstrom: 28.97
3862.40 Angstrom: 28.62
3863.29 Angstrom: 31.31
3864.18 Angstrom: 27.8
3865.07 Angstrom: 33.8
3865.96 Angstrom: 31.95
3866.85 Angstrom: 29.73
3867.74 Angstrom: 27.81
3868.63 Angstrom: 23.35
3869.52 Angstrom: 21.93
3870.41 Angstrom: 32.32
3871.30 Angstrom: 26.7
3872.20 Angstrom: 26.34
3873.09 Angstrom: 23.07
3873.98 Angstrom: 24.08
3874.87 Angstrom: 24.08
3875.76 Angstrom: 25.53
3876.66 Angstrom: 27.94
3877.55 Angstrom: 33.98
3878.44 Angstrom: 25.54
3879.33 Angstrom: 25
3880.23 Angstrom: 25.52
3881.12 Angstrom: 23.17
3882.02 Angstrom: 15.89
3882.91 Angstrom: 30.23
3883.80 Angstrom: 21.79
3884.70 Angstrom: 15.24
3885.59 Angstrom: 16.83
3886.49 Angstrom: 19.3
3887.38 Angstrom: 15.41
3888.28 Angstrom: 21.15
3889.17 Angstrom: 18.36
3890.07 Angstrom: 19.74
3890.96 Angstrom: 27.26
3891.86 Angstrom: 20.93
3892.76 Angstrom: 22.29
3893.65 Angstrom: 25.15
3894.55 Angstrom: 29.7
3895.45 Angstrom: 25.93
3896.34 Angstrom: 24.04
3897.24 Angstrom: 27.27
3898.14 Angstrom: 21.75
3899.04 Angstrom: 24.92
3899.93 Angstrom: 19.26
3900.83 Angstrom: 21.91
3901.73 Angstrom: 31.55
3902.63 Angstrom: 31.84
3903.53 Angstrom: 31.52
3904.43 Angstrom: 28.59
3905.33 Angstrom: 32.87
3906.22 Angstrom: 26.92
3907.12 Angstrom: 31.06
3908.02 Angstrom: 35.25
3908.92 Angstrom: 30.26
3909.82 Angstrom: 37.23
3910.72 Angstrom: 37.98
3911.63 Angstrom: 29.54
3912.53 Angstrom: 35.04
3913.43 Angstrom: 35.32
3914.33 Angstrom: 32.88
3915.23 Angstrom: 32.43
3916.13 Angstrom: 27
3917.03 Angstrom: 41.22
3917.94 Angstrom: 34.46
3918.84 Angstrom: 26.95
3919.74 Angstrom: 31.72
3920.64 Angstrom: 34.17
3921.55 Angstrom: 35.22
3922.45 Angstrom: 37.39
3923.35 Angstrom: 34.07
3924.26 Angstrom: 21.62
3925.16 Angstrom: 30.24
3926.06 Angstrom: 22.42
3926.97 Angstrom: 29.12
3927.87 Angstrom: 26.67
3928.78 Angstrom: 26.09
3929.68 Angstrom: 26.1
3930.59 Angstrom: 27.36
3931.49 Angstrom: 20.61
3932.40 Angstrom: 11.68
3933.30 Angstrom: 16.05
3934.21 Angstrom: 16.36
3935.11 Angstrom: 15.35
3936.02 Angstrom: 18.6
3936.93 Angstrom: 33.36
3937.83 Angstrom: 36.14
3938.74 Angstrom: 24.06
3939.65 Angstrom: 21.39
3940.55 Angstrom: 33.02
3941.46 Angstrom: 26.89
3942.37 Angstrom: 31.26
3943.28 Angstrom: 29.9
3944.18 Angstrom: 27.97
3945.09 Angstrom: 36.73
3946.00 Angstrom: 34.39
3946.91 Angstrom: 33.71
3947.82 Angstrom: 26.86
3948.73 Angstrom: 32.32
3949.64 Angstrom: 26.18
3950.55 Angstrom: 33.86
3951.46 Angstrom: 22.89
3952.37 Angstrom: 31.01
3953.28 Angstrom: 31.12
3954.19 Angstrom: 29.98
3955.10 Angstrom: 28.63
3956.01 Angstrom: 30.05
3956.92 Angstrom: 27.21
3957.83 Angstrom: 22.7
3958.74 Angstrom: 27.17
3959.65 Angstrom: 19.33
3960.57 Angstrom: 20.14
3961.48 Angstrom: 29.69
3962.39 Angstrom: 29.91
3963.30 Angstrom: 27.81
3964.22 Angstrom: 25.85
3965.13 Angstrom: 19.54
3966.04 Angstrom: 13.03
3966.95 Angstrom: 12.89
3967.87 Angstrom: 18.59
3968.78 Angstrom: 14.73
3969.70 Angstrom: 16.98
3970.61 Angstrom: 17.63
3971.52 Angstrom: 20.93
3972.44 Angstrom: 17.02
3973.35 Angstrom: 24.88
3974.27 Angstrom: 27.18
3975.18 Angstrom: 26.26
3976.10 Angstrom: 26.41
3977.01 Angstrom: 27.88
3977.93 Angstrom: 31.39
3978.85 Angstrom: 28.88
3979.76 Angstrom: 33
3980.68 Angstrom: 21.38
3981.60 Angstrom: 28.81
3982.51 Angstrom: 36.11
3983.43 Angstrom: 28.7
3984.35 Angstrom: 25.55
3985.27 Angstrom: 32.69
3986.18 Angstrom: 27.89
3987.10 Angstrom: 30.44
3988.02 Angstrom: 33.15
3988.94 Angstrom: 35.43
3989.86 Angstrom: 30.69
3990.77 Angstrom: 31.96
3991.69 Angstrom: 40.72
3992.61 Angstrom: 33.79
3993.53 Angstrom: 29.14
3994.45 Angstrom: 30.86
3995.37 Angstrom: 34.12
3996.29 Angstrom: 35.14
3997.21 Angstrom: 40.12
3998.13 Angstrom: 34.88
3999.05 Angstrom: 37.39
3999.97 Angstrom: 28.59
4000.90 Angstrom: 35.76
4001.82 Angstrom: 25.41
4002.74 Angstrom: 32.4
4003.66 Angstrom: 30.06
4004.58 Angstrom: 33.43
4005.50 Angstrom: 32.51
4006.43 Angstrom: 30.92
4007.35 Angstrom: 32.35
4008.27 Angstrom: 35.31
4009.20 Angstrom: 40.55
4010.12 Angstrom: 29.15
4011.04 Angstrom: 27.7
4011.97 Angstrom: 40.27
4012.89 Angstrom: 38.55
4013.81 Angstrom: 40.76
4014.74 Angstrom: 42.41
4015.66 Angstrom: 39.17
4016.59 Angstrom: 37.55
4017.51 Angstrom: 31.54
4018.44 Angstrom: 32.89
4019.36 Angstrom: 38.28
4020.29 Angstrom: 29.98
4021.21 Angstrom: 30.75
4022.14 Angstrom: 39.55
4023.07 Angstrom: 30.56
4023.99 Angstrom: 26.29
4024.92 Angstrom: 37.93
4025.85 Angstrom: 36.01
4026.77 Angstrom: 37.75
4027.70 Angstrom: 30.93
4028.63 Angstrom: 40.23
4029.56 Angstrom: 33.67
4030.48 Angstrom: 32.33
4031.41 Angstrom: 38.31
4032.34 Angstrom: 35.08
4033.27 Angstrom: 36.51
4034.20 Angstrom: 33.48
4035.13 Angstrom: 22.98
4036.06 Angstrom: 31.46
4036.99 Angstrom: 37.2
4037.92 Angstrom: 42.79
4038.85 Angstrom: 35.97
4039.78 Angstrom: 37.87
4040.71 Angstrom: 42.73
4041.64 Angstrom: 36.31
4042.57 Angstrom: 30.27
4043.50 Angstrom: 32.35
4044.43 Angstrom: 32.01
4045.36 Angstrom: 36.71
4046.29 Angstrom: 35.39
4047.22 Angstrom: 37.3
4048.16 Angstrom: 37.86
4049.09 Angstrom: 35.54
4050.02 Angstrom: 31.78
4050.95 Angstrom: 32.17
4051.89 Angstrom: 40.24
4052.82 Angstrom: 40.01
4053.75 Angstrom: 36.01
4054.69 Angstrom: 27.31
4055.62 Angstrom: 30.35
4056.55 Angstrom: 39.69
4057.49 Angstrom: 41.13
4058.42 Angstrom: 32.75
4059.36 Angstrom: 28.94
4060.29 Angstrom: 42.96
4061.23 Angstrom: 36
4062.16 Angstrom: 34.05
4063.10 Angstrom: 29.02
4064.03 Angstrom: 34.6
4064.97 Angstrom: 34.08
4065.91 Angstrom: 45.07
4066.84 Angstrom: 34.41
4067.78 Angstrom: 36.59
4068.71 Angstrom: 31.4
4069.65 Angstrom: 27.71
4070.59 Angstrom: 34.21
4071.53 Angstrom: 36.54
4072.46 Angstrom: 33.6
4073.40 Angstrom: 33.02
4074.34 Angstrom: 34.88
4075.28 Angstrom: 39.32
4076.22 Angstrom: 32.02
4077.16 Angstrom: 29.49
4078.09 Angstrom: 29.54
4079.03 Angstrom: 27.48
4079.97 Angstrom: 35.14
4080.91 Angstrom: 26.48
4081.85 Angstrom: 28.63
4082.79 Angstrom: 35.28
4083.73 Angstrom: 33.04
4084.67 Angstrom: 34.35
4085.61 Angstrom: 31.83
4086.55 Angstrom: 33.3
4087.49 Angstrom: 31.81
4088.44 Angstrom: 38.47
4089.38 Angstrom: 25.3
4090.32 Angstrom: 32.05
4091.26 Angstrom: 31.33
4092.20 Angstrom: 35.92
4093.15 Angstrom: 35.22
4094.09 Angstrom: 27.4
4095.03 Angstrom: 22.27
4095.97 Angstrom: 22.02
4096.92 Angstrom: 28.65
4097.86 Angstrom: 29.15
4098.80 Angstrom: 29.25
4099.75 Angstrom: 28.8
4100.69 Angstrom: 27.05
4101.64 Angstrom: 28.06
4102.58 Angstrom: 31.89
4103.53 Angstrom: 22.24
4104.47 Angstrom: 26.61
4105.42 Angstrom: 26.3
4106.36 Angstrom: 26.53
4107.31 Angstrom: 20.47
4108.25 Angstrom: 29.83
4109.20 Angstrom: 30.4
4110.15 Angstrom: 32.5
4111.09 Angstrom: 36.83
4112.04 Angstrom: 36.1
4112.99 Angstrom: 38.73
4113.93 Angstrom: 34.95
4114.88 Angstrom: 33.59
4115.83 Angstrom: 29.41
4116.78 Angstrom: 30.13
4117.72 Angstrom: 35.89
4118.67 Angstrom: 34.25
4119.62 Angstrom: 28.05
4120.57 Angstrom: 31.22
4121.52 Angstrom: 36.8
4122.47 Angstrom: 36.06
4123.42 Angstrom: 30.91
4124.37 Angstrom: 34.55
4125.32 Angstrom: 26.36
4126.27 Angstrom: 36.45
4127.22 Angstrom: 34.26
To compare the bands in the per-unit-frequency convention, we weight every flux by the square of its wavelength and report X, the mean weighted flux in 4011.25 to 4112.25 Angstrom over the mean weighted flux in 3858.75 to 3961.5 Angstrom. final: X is 1.32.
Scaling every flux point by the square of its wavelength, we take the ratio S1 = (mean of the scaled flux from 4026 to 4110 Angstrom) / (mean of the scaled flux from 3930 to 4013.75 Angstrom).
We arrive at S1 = 1.22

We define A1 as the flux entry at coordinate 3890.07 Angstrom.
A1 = 19.74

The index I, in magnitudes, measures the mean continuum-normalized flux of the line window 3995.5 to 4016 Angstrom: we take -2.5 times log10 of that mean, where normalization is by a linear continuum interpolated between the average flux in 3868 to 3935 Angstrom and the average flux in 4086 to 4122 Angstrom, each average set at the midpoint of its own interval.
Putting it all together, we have -0.21 mag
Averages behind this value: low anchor 26.6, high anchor 30.5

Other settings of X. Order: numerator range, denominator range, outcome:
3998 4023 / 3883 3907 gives 1.51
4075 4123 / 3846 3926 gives 1.26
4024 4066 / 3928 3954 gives 1.38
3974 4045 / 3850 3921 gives 1.30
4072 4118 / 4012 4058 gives 0.90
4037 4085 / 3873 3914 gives 1.44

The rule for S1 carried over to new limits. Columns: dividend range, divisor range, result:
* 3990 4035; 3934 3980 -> 1.36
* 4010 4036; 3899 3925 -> 1.16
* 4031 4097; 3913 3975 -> 1.35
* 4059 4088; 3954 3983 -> 1.44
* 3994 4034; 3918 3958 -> 1.29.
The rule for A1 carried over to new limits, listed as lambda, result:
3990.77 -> 31.96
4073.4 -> 33.02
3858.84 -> 29.98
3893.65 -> 25.15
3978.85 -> 28.88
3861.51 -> 28.97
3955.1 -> 28.63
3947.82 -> 26.86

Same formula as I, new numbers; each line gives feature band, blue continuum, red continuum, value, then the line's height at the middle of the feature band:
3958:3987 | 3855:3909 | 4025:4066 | 0.26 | 31.1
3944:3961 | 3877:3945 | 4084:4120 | -0.03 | 27.7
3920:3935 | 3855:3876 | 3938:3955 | 0.13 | 29.2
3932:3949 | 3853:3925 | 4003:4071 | 0.13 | 30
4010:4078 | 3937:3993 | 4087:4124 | -0.20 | 29.2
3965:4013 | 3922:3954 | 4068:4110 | -0.03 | 28.3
